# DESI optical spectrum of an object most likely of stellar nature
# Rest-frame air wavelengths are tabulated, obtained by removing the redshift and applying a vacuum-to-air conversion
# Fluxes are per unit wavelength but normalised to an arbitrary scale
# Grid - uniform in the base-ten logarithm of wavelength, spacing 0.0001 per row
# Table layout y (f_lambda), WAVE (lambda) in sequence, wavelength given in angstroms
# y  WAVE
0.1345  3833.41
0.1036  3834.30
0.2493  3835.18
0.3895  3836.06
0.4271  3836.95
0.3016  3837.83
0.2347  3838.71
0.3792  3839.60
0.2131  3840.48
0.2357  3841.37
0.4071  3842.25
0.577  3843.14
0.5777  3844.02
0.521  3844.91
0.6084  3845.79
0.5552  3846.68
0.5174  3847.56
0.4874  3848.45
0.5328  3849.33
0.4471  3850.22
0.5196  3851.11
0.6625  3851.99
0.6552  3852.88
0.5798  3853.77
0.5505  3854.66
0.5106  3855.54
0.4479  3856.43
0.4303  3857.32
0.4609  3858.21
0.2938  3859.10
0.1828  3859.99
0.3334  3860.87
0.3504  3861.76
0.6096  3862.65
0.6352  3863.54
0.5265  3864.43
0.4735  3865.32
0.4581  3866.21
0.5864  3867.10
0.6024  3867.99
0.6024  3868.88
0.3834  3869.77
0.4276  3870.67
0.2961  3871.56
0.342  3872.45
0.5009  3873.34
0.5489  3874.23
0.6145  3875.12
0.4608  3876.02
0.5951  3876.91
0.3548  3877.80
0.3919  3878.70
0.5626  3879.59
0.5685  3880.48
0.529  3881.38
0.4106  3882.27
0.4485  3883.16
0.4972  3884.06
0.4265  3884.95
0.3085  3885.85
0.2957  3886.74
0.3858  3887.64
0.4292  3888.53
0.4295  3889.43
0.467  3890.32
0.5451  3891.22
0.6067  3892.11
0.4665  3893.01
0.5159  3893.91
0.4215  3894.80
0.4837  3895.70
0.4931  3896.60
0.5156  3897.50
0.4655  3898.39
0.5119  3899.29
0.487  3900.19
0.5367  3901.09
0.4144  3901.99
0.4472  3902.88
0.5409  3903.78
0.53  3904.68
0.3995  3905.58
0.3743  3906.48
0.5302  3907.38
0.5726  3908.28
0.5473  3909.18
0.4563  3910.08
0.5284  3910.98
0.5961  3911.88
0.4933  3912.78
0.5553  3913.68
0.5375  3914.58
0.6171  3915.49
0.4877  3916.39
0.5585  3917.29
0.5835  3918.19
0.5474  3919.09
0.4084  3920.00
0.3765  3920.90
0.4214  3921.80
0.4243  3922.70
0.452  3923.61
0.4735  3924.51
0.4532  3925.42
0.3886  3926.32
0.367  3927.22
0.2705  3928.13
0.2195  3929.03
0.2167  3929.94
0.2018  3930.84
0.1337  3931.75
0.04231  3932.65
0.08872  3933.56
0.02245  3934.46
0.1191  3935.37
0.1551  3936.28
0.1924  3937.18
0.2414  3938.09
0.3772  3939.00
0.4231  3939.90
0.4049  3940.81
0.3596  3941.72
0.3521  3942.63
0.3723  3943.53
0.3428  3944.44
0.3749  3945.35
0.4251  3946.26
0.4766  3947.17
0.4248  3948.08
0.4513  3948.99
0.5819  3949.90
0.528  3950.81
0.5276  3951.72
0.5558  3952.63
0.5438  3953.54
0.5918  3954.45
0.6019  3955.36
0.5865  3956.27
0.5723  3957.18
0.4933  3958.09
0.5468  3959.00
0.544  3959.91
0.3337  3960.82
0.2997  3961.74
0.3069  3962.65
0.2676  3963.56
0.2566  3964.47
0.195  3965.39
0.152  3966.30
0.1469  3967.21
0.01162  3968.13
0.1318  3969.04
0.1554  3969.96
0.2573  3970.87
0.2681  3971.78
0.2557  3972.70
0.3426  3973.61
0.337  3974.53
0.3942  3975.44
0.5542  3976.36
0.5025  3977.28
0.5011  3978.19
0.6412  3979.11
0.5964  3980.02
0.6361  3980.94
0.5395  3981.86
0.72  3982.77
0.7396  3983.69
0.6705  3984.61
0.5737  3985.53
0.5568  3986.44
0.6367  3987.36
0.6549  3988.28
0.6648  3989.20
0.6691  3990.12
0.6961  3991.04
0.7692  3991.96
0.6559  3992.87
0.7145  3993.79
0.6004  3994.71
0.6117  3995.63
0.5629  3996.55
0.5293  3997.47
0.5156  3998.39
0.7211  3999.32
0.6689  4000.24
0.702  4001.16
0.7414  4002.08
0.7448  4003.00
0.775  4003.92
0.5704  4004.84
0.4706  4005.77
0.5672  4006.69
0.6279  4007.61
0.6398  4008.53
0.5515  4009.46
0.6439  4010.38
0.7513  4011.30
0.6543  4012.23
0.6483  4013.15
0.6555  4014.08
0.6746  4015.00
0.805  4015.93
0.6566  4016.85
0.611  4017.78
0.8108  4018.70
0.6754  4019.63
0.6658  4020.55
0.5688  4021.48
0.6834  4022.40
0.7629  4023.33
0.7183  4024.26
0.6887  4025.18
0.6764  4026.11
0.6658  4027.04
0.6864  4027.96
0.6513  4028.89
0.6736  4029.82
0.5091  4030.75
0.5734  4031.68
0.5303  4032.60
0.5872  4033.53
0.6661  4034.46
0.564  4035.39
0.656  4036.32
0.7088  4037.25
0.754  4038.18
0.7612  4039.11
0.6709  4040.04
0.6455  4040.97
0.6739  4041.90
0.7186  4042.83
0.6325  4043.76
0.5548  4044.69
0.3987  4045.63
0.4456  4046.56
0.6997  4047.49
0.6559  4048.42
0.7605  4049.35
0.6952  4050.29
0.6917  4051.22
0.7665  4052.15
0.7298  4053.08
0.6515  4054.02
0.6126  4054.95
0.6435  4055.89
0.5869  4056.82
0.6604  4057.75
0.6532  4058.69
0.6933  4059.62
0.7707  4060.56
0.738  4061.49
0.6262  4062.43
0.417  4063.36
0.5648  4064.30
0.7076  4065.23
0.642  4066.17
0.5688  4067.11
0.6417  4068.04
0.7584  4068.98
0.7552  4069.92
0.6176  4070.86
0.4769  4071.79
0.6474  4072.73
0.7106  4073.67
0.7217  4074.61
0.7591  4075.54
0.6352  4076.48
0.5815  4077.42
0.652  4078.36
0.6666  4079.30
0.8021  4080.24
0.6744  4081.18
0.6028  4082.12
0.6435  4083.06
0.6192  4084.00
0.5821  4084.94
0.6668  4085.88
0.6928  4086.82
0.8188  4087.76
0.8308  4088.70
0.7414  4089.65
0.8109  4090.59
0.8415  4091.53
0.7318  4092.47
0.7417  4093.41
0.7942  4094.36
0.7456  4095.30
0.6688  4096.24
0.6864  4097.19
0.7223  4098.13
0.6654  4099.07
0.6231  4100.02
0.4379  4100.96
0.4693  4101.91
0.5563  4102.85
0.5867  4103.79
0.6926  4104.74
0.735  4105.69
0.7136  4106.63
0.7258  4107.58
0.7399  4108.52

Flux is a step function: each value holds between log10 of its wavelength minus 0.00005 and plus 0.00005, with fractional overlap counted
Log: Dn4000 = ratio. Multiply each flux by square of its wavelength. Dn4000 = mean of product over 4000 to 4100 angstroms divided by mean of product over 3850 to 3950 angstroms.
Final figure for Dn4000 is 1.7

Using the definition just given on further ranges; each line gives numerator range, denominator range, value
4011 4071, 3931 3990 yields 1.69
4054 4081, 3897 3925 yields 1.43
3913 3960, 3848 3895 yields 0.88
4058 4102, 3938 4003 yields 1.47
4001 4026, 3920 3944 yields 2.38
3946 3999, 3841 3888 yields 1.07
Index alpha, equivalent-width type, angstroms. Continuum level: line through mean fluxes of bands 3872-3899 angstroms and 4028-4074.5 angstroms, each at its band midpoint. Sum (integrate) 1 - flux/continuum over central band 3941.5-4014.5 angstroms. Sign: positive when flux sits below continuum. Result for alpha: 7.3 angstroms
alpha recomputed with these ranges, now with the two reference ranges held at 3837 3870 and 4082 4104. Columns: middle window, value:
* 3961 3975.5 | 8.6 angstroms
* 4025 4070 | -0.5 angstroms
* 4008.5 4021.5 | -1.3 angstroms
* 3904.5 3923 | 0.8 angstroms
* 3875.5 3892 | 1.5 angstroms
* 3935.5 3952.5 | 5.1 angstroms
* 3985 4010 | -1.7 angstroms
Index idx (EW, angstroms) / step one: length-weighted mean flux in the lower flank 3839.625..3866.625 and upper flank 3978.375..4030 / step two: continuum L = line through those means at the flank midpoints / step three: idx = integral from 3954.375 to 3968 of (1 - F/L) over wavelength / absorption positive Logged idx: 5.1 angstroms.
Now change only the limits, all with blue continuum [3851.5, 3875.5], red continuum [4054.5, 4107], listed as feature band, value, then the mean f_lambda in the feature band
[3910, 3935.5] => 7.14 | 0.383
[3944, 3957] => 1.29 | 0.503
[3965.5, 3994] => 4.95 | 0.484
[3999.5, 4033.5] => -2.48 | 0.658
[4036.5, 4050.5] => -0.33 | 0.651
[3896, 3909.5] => 0.69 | 0.49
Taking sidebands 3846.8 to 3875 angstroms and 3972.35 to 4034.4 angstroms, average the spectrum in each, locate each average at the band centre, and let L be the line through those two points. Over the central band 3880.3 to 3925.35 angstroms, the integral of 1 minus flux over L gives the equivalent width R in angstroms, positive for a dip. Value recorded 3.8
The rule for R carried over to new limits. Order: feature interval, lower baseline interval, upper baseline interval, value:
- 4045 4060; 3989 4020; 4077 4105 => 0.5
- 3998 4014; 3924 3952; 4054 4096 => -4.8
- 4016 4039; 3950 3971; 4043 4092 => -4.3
